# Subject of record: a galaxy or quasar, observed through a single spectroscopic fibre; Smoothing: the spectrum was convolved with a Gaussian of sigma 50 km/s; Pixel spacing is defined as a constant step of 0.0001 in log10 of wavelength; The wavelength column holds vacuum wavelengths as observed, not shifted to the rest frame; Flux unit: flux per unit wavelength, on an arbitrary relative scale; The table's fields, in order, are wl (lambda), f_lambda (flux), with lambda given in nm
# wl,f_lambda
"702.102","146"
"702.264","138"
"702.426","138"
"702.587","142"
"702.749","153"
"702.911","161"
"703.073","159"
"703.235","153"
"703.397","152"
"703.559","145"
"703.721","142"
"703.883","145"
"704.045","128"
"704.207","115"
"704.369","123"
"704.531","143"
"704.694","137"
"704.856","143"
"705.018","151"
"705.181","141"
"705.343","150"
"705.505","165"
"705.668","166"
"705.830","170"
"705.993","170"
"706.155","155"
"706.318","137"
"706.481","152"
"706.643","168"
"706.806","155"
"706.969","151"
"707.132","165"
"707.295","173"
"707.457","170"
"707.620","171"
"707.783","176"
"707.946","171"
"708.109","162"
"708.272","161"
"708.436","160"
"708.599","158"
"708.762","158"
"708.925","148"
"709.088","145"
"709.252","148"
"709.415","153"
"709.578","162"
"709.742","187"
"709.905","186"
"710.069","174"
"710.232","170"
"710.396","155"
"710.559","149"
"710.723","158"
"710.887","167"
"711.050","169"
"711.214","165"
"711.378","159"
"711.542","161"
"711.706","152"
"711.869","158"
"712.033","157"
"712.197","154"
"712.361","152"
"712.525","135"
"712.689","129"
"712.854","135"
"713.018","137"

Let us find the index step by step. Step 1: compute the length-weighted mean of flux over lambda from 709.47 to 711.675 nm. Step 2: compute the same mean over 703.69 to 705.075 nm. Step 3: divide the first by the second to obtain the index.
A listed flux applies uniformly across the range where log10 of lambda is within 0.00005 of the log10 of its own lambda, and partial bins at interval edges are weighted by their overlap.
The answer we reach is 1.22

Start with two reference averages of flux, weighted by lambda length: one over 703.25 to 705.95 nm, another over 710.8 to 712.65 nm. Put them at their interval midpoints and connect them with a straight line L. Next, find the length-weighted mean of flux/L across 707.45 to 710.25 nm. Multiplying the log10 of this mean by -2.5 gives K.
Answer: -0.08 mag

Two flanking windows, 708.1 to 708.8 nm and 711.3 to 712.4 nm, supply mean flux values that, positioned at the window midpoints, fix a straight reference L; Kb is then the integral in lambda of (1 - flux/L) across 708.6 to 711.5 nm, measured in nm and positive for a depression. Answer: -0.07 nm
